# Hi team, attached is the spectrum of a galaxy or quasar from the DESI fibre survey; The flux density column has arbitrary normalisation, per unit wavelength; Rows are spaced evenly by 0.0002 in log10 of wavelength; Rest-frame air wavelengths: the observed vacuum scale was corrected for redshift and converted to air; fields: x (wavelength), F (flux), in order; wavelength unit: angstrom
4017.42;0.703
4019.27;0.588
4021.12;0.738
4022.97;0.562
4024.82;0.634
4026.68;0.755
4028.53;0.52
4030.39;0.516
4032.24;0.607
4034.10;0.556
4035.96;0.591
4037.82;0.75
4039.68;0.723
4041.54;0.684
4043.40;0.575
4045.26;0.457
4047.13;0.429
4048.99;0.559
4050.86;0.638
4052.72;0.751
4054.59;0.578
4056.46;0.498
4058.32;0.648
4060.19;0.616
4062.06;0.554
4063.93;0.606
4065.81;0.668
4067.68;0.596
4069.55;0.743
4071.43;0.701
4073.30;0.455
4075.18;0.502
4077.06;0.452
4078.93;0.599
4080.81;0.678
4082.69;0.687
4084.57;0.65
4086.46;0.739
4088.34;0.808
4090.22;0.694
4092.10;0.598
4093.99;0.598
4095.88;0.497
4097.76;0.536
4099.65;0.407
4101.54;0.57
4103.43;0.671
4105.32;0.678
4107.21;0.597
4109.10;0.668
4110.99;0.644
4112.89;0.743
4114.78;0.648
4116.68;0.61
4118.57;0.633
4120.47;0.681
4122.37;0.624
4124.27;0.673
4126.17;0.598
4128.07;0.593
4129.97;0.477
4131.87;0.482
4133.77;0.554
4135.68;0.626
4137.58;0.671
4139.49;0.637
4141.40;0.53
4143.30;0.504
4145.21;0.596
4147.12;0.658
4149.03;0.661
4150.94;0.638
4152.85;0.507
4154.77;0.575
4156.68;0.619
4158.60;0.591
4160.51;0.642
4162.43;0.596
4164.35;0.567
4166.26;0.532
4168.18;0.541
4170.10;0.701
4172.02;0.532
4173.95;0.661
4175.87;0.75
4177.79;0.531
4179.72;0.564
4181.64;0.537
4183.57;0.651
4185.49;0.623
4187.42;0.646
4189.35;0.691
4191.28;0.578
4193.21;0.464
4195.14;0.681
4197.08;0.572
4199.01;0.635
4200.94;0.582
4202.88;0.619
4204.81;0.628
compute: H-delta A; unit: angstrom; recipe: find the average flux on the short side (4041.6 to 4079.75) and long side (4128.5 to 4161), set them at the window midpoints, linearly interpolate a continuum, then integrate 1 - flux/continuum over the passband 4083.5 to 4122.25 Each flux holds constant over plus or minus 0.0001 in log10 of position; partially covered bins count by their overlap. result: -3.2 angstrom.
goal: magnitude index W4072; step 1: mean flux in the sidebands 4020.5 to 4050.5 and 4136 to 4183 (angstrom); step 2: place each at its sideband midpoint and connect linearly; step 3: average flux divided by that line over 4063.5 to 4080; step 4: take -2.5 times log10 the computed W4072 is 0.018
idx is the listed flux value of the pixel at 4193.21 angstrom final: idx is 0.464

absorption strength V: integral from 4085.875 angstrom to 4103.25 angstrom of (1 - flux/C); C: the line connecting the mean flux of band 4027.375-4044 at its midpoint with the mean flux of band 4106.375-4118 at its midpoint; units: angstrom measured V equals 1.0 angstrom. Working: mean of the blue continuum 0.616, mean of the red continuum 0.652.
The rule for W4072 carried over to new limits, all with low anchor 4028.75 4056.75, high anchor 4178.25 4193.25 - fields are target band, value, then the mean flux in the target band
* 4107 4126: -0.09 mag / 0.652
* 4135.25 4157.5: 0.00 mag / 0.601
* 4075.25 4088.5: -0.08 mag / 0.64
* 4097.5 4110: 0.01 mag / 0.592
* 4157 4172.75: 0.02 mag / 0.59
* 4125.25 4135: 0.10 mag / 0.543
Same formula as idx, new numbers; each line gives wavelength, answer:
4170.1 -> 0.701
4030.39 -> 0.516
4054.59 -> 0.578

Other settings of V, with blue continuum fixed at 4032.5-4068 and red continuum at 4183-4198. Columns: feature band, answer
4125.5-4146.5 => 1.32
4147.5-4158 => 0.12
